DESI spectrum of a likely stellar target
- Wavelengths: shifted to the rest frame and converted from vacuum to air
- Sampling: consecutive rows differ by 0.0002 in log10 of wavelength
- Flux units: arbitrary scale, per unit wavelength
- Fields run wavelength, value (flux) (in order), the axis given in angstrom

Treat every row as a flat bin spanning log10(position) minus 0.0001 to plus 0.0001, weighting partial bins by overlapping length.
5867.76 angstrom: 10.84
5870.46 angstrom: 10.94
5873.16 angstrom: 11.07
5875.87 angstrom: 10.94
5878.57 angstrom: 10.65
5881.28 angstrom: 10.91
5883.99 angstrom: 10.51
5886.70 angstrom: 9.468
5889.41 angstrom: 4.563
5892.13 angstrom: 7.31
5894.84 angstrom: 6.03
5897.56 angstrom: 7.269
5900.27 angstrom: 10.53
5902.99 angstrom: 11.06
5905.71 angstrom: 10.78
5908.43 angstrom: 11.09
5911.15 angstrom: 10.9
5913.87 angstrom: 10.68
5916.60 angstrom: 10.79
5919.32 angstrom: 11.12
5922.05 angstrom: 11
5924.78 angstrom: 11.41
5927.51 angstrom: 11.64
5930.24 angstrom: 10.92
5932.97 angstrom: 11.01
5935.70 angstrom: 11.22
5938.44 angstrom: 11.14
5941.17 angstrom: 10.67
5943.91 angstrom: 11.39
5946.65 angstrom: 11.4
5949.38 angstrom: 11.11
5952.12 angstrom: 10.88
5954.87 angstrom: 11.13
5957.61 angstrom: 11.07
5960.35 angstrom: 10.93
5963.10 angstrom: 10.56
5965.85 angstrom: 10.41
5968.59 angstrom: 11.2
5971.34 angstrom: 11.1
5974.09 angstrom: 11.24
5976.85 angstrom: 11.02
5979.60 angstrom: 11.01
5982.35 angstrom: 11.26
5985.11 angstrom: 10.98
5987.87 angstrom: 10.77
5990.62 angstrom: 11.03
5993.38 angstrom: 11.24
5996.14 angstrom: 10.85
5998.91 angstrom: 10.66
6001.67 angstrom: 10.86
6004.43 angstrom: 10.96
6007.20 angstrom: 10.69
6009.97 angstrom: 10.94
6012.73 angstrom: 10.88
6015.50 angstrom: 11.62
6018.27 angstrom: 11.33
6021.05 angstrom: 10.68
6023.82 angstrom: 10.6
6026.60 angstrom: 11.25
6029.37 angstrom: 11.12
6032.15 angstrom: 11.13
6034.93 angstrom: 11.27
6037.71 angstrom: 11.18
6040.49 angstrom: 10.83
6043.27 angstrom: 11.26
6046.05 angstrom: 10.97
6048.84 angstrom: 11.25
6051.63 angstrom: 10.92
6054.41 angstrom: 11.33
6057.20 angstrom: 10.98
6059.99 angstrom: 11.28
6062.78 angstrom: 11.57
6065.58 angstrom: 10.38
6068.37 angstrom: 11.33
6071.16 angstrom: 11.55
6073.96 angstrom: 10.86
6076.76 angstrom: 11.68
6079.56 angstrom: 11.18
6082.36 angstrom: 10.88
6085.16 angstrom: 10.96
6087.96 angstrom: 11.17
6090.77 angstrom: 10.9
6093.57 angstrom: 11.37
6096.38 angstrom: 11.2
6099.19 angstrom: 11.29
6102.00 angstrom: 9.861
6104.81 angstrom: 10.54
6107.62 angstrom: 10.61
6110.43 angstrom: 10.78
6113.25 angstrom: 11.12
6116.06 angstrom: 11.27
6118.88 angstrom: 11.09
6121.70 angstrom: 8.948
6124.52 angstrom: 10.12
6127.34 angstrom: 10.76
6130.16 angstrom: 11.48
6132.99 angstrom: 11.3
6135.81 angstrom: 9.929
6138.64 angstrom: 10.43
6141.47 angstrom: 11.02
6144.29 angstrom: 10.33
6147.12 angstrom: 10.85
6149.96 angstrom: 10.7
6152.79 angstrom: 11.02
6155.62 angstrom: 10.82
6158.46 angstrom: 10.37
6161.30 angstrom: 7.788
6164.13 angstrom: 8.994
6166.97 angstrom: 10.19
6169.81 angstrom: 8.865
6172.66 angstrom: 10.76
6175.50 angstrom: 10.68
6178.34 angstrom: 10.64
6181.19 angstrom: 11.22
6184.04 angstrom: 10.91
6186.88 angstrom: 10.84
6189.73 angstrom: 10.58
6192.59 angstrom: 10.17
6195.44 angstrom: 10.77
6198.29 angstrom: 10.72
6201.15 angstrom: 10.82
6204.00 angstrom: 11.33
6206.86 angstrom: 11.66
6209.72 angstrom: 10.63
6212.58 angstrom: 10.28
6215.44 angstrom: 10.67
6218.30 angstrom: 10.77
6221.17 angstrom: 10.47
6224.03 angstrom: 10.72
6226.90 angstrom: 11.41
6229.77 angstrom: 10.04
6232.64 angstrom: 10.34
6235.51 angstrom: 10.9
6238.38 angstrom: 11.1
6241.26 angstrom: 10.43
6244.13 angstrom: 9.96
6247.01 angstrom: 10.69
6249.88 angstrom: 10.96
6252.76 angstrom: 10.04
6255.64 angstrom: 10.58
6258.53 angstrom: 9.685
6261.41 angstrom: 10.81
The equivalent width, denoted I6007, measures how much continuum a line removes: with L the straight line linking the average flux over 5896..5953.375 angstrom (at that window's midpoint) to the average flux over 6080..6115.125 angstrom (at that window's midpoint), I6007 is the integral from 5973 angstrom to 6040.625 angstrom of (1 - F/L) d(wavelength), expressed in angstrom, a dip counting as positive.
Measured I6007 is -0.9 angstrom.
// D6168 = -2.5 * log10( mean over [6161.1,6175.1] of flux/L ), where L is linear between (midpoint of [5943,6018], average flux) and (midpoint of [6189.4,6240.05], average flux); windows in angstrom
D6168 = 0.13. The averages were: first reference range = 11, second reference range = 10.7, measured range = 9.55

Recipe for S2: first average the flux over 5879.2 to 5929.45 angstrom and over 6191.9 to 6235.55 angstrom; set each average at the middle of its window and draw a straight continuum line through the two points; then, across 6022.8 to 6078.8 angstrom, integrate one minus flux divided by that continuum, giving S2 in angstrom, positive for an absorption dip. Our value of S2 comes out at -4.7 angstrom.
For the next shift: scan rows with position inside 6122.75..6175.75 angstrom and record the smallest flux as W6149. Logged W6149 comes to 7.788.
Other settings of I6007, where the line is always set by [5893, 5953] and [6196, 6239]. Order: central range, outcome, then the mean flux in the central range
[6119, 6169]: 2.1 angstrom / 10.3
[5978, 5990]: -0.4 angstrom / 11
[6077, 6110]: -0.7 angstrom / 10.9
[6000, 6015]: -0.3 angstrom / 10.9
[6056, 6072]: -0.7 angstrom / 11.2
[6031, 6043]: -0.5 angstrom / 11.1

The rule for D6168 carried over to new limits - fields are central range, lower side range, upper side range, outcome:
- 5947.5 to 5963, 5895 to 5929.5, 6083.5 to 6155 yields -0.04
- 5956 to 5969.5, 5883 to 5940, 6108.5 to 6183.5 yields -0.07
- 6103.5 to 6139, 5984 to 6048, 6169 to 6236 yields 0.02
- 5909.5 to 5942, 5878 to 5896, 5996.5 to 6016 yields -0.20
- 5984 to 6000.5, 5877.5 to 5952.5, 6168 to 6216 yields -0.06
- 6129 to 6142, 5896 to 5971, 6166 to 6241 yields -0.01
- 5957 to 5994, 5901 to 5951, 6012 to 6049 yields 0.01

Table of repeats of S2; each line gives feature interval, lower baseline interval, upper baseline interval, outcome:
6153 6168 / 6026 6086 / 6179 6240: 1.6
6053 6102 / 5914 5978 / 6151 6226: -1.7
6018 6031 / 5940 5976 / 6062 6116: 0.0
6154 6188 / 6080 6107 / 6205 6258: 1.8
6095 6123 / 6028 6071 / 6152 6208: 0.4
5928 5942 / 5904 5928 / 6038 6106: 0.0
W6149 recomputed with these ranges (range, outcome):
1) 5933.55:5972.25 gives 10.41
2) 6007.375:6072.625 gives 10.38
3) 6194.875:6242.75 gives 10.04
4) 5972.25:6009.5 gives 10.66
